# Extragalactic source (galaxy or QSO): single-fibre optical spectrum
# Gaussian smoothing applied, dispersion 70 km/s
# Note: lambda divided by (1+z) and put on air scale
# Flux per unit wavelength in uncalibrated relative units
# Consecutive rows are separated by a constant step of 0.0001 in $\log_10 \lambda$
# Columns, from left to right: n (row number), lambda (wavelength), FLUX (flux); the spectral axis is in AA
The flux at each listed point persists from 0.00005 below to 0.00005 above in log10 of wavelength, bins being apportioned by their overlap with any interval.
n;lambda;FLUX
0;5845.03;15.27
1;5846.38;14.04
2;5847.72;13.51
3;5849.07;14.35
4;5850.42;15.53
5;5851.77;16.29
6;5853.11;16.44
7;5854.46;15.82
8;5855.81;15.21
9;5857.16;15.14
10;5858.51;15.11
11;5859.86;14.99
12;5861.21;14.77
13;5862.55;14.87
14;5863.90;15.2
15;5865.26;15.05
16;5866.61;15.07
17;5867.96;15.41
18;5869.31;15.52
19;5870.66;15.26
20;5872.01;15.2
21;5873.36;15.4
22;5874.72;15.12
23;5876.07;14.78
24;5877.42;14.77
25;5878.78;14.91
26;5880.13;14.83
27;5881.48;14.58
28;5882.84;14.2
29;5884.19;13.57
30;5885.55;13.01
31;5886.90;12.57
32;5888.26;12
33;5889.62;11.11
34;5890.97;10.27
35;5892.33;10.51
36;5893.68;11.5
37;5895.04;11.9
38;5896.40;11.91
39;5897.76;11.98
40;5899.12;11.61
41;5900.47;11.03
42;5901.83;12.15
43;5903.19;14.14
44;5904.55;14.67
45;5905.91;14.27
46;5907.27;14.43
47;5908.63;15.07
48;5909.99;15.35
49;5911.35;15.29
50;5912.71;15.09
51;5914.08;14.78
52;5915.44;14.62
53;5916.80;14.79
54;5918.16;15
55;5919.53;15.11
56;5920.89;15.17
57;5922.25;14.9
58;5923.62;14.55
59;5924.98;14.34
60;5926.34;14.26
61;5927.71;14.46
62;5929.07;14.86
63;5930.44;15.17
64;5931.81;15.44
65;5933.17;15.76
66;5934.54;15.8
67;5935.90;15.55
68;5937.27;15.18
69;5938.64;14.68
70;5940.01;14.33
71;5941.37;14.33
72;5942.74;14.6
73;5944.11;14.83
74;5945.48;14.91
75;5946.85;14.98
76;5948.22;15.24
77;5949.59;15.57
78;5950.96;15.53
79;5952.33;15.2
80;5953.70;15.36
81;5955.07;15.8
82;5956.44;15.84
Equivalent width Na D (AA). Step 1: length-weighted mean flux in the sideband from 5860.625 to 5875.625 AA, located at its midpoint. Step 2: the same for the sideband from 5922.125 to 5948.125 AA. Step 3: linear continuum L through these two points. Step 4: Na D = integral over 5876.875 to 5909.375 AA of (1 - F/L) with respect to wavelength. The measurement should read 4.6 AA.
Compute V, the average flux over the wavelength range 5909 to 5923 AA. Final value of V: 15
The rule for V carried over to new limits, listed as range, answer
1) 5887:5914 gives 12.9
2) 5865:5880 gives 15.1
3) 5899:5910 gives 13.6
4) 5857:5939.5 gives 14.2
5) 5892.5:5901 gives 11.6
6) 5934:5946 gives 14.9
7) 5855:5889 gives 14.7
